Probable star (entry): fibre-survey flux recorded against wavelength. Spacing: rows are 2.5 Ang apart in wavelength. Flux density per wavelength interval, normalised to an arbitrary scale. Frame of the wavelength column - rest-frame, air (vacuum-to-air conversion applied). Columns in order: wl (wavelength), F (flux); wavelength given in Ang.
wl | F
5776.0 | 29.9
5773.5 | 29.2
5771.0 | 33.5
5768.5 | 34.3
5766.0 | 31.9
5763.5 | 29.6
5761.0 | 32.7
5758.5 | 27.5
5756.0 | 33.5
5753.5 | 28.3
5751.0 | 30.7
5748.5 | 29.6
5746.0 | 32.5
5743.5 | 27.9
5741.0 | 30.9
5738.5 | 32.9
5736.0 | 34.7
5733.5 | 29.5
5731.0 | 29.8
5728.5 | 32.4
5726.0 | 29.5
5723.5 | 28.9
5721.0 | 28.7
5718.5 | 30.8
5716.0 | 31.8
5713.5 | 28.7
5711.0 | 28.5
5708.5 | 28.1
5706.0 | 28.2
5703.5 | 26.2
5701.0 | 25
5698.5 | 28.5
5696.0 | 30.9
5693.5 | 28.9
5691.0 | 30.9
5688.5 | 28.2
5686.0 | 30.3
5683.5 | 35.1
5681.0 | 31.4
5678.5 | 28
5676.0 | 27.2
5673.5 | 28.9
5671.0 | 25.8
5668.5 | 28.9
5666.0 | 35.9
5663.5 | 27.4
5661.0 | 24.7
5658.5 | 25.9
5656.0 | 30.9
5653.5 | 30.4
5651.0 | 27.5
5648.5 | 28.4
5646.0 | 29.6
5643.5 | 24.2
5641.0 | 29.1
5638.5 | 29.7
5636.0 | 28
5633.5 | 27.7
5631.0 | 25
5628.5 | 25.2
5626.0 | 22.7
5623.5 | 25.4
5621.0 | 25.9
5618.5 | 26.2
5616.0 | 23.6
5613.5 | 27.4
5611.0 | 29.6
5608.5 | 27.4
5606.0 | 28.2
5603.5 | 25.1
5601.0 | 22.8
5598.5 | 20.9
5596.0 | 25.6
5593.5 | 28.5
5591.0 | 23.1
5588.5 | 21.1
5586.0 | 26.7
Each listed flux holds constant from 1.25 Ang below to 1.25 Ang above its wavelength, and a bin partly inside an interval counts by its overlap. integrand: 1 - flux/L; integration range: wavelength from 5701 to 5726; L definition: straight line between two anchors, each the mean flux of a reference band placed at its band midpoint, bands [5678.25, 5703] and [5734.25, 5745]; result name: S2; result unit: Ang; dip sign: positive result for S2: 1.5 Ang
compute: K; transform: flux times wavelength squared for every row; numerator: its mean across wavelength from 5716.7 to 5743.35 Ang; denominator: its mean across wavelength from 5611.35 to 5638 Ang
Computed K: 1.2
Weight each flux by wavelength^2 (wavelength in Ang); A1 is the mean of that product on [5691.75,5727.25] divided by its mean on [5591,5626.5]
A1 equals 1.2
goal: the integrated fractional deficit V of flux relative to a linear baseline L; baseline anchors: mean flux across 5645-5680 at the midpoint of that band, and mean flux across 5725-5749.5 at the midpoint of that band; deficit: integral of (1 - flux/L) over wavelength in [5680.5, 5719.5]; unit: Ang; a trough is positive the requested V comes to 0.45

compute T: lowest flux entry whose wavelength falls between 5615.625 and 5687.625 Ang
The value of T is 22.7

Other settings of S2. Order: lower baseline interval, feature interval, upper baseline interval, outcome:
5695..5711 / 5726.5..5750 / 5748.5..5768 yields -1.1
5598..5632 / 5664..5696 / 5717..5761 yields -2.0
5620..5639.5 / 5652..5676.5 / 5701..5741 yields -1.0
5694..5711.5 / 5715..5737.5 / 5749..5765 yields -1.3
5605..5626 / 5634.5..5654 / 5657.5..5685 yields -0.3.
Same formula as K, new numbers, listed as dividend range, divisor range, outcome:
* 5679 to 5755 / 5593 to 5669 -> 1.14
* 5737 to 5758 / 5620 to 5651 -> 1.19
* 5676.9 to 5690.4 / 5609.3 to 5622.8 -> 1.18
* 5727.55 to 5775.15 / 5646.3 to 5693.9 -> 1.10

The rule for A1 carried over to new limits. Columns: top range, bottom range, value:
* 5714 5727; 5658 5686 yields 1.04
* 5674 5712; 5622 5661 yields 1.09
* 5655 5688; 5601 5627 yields 1.15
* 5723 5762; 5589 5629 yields 1.27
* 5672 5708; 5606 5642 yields 1.12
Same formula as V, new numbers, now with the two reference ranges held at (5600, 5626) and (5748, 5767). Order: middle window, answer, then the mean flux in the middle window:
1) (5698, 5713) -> 0.8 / 27.4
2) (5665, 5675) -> -0.7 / 29.7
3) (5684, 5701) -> -0.6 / 29.5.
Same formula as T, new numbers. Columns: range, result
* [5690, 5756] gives 25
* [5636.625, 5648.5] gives 24.2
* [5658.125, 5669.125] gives 24.7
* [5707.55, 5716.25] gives 28.1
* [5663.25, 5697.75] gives 25.8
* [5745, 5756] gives 28.3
